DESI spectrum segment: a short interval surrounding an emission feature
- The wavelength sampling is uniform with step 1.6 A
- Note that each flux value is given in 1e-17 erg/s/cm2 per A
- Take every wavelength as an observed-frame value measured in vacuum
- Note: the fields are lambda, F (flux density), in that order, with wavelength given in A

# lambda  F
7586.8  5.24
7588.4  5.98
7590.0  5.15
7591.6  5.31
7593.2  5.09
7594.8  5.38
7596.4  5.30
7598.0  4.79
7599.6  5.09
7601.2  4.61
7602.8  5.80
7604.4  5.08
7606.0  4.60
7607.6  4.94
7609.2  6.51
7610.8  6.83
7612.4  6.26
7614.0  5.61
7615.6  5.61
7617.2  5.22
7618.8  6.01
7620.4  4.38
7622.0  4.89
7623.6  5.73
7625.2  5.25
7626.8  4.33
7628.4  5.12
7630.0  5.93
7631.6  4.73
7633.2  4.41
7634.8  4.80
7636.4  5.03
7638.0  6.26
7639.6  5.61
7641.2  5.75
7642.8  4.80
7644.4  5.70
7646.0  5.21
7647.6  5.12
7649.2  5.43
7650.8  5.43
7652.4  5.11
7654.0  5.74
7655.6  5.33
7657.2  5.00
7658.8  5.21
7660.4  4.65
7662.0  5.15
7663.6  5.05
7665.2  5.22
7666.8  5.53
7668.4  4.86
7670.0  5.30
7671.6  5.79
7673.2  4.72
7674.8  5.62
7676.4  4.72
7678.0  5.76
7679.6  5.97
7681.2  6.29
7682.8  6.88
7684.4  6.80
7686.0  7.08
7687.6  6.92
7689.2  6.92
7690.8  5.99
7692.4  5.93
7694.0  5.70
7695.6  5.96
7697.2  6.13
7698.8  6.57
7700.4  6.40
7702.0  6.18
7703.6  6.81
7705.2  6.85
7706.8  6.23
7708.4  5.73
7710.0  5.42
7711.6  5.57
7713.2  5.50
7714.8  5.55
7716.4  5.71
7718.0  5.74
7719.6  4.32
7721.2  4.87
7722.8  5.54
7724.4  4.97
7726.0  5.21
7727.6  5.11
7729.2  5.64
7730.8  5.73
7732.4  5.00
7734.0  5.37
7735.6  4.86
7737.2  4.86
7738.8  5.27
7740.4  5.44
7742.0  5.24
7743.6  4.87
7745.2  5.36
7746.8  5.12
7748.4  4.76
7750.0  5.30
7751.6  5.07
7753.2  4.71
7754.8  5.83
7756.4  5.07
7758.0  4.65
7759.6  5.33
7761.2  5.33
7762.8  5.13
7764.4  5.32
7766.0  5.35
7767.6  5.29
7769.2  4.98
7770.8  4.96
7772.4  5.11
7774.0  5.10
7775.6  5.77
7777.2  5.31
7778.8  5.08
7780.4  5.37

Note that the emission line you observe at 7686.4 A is [S II]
